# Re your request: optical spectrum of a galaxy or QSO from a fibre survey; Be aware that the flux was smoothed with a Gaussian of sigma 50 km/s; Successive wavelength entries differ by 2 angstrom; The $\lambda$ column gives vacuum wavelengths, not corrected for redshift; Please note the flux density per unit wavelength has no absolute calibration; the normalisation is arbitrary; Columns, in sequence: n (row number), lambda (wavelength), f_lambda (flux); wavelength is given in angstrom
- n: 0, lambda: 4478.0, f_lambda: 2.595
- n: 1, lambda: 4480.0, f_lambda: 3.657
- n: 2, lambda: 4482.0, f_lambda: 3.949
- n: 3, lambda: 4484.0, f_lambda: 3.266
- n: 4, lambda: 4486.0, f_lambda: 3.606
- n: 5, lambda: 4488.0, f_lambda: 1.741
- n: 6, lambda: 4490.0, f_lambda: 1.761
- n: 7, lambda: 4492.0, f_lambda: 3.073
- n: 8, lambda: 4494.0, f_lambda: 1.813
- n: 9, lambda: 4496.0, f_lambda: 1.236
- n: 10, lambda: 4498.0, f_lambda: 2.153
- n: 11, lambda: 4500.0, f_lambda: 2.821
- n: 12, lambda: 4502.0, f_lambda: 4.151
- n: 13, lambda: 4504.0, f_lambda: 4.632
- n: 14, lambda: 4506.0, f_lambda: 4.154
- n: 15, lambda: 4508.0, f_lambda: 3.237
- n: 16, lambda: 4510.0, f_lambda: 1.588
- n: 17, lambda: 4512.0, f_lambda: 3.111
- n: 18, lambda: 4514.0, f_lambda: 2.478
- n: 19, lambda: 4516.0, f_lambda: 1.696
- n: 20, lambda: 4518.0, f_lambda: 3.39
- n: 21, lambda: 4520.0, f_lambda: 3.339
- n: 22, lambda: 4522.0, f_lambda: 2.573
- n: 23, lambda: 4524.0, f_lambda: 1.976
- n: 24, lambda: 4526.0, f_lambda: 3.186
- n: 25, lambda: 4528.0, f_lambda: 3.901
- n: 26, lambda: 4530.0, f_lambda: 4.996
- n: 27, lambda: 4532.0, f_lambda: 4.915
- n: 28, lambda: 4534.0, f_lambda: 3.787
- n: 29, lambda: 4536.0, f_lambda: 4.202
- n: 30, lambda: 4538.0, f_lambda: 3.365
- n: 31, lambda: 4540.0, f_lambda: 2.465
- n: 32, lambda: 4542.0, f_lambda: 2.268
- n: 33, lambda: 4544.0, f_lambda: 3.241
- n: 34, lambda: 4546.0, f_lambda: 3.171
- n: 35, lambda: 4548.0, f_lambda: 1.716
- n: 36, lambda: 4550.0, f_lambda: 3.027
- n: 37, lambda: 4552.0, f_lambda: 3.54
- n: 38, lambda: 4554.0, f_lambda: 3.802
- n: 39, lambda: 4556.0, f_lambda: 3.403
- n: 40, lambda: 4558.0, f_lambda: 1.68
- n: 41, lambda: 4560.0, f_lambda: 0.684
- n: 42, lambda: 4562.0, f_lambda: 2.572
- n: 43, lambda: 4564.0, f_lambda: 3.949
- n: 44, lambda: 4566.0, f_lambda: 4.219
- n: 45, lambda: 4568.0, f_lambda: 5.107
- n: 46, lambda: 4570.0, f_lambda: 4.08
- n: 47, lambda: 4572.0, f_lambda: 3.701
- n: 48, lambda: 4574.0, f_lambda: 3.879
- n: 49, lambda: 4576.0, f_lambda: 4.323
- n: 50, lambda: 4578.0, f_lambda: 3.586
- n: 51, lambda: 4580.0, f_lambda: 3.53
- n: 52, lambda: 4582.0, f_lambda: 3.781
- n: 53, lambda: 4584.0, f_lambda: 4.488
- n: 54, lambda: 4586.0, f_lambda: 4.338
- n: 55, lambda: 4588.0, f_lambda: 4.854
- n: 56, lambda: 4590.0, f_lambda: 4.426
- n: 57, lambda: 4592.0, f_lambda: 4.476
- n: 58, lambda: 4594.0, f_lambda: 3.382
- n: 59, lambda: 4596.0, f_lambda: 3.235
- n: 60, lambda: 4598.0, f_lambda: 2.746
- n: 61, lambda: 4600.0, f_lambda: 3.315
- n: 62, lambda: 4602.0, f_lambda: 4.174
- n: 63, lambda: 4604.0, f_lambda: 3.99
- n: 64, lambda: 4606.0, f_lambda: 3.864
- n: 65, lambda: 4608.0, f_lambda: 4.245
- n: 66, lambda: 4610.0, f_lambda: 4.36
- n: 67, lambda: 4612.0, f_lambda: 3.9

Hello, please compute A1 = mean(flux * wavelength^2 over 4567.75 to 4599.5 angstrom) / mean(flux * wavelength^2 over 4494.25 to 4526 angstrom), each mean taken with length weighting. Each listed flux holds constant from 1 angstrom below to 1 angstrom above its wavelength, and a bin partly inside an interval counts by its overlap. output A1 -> 1.45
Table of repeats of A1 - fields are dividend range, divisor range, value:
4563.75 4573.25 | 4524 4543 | 1.20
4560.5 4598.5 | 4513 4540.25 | 1.20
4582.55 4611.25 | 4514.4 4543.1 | 1.26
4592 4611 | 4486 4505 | 1.48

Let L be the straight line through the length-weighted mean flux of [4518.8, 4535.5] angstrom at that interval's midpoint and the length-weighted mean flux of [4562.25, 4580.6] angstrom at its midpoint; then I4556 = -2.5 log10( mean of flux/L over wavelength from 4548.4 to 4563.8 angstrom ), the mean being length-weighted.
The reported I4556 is 0.38 mag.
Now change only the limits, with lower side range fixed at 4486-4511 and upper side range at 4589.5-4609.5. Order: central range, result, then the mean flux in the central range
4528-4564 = 0.02 mag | 3.15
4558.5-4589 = -0.07 mag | 3.77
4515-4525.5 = 0.13 mag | 2.62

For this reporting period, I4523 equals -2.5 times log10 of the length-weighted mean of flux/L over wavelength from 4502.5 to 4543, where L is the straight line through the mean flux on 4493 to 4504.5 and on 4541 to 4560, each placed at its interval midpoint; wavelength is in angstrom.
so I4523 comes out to -0.19 mag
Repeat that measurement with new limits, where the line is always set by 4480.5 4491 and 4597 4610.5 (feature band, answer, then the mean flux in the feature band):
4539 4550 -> 0.27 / 2.61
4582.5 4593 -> -0.22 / 4.48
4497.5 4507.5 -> -0.20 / 3.64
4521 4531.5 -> -0.06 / 3.4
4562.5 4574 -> -0.17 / 4.11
